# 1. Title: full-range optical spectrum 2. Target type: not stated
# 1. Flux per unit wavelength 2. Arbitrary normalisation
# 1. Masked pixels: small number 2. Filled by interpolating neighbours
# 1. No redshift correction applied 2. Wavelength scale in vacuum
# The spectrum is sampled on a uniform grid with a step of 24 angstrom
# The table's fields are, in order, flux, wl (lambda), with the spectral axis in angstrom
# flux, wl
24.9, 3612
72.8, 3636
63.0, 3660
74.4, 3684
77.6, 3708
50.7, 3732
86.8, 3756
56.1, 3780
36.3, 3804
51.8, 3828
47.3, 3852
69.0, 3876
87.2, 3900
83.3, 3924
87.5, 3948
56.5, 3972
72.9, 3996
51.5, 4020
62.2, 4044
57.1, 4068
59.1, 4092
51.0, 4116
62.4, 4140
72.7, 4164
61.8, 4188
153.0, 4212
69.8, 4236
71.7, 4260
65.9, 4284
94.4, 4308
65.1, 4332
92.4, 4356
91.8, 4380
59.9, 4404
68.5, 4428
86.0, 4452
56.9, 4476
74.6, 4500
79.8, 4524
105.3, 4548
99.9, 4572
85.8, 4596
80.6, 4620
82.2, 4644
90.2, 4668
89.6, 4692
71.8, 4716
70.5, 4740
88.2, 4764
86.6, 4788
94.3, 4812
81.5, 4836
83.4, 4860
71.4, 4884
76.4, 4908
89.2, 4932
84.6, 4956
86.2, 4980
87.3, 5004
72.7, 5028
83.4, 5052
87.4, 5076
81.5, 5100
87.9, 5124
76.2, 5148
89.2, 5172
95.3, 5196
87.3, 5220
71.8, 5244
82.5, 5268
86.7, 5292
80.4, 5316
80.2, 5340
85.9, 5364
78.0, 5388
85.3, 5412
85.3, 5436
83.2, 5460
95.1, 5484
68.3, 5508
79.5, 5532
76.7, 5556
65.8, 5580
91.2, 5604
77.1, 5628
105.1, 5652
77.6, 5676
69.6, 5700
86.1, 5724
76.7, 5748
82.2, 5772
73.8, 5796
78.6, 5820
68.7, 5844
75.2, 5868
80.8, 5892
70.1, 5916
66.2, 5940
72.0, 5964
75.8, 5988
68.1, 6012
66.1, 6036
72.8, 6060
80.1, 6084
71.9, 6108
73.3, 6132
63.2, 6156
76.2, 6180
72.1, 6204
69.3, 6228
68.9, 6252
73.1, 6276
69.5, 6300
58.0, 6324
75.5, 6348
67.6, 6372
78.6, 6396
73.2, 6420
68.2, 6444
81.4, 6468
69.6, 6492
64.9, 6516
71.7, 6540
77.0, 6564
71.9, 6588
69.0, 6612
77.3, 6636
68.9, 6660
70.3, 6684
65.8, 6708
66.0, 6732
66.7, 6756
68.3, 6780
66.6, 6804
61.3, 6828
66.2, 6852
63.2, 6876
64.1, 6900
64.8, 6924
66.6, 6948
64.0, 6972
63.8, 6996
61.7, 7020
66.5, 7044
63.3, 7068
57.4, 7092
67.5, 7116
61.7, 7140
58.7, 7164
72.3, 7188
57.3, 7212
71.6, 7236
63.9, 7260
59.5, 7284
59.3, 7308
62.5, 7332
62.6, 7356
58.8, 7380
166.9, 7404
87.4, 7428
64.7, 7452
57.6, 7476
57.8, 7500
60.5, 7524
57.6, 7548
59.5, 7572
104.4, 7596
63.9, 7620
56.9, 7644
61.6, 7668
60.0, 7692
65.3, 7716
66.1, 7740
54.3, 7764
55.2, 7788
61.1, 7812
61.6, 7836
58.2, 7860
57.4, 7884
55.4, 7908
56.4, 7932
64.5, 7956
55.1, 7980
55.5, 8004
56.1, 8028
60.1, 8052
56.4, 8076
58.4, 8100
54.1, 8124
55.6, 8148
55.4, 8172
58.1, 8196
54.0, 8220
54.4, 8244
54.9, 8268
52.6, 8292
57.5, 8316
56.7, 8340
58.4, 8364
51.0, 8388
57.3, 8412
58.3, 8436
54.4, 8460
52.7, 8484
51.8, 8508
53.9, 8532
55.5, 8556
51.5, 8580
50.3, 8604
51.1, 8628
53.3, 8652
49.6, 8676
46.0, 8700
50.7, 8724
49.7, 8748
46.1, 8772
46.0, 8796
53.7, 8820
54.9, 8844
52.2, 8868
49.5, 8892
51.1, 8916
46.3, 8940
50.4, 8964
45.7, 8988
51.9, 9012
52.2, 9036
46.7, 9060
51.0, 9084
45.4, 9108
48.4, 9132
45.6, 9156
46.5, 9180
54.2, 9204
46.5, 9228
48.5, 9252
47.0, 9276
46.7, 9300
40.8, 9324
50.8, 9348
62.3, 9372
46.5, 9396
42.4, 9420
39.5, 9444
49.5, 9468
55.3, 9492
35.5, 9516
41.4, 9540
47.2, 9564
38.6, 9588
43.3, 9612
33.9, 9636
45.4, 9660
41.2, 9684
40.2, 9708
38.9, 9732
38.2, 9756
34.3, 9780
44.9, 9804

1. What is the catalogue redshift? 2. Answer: 0.13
